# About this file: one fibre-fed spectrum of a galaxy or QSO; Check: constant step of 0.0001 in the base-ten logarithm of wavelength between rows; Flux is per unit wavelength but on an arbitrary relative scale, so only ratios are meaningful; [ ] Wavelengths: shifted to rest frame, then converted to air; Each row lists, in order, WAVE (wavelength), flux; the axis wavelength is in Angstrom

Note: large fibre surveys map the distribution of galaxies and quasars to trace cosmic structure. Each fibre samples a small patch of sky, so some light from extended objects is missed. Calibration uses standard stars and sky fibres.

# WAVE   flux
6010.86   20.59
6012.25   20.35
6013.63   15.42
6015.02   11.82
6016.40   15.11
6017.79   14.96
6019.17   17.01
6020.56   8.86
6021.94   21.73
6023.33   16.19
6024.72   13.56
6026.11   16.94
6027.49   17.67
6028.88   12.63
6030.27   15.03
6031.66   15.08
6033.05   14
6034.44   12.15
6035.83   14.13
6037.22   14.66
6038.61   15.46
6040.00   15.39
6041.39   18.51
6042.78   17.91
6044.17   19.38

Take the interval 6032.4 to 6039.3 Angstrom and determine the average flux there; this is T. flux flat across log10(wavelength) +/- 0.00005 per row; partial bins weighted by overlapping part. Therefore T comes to 14.1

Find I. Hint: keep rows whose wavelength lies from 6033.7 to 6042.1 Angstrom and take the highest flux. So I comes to 18.51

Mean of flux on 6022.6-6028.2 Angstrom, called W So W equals 16.1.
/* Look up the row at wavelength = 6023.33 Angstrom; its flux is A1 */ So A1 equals 16.19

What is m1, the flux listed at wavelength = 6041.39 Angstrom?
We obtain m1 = 18.51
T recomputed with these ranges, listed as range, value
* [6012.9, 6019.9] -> 14.9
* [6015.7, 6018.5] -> 15.1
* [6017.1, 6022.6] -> 15.6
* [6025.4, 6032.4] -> 15.5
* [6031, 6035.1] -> 13.7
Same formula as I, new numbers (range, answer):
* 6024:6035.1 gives 17.67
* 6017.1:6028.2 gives 21.73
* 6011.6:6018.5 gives 20.35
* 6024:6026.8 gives 16.94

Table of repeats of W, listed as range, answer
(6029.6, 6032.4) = 15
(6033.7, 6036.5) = 13.1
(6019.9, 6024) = 15.7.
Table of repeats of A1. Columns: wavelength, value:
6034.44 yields 12.15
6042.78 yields 17.91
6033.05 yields 14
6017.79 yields 14.96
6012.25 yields 20.35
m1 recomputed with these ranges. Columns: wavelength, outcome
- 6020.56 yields 8.86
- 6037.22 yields 14.66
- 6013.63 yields 15.42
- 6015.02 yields 11.82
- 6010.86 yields 20.59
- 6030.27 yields 15.03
